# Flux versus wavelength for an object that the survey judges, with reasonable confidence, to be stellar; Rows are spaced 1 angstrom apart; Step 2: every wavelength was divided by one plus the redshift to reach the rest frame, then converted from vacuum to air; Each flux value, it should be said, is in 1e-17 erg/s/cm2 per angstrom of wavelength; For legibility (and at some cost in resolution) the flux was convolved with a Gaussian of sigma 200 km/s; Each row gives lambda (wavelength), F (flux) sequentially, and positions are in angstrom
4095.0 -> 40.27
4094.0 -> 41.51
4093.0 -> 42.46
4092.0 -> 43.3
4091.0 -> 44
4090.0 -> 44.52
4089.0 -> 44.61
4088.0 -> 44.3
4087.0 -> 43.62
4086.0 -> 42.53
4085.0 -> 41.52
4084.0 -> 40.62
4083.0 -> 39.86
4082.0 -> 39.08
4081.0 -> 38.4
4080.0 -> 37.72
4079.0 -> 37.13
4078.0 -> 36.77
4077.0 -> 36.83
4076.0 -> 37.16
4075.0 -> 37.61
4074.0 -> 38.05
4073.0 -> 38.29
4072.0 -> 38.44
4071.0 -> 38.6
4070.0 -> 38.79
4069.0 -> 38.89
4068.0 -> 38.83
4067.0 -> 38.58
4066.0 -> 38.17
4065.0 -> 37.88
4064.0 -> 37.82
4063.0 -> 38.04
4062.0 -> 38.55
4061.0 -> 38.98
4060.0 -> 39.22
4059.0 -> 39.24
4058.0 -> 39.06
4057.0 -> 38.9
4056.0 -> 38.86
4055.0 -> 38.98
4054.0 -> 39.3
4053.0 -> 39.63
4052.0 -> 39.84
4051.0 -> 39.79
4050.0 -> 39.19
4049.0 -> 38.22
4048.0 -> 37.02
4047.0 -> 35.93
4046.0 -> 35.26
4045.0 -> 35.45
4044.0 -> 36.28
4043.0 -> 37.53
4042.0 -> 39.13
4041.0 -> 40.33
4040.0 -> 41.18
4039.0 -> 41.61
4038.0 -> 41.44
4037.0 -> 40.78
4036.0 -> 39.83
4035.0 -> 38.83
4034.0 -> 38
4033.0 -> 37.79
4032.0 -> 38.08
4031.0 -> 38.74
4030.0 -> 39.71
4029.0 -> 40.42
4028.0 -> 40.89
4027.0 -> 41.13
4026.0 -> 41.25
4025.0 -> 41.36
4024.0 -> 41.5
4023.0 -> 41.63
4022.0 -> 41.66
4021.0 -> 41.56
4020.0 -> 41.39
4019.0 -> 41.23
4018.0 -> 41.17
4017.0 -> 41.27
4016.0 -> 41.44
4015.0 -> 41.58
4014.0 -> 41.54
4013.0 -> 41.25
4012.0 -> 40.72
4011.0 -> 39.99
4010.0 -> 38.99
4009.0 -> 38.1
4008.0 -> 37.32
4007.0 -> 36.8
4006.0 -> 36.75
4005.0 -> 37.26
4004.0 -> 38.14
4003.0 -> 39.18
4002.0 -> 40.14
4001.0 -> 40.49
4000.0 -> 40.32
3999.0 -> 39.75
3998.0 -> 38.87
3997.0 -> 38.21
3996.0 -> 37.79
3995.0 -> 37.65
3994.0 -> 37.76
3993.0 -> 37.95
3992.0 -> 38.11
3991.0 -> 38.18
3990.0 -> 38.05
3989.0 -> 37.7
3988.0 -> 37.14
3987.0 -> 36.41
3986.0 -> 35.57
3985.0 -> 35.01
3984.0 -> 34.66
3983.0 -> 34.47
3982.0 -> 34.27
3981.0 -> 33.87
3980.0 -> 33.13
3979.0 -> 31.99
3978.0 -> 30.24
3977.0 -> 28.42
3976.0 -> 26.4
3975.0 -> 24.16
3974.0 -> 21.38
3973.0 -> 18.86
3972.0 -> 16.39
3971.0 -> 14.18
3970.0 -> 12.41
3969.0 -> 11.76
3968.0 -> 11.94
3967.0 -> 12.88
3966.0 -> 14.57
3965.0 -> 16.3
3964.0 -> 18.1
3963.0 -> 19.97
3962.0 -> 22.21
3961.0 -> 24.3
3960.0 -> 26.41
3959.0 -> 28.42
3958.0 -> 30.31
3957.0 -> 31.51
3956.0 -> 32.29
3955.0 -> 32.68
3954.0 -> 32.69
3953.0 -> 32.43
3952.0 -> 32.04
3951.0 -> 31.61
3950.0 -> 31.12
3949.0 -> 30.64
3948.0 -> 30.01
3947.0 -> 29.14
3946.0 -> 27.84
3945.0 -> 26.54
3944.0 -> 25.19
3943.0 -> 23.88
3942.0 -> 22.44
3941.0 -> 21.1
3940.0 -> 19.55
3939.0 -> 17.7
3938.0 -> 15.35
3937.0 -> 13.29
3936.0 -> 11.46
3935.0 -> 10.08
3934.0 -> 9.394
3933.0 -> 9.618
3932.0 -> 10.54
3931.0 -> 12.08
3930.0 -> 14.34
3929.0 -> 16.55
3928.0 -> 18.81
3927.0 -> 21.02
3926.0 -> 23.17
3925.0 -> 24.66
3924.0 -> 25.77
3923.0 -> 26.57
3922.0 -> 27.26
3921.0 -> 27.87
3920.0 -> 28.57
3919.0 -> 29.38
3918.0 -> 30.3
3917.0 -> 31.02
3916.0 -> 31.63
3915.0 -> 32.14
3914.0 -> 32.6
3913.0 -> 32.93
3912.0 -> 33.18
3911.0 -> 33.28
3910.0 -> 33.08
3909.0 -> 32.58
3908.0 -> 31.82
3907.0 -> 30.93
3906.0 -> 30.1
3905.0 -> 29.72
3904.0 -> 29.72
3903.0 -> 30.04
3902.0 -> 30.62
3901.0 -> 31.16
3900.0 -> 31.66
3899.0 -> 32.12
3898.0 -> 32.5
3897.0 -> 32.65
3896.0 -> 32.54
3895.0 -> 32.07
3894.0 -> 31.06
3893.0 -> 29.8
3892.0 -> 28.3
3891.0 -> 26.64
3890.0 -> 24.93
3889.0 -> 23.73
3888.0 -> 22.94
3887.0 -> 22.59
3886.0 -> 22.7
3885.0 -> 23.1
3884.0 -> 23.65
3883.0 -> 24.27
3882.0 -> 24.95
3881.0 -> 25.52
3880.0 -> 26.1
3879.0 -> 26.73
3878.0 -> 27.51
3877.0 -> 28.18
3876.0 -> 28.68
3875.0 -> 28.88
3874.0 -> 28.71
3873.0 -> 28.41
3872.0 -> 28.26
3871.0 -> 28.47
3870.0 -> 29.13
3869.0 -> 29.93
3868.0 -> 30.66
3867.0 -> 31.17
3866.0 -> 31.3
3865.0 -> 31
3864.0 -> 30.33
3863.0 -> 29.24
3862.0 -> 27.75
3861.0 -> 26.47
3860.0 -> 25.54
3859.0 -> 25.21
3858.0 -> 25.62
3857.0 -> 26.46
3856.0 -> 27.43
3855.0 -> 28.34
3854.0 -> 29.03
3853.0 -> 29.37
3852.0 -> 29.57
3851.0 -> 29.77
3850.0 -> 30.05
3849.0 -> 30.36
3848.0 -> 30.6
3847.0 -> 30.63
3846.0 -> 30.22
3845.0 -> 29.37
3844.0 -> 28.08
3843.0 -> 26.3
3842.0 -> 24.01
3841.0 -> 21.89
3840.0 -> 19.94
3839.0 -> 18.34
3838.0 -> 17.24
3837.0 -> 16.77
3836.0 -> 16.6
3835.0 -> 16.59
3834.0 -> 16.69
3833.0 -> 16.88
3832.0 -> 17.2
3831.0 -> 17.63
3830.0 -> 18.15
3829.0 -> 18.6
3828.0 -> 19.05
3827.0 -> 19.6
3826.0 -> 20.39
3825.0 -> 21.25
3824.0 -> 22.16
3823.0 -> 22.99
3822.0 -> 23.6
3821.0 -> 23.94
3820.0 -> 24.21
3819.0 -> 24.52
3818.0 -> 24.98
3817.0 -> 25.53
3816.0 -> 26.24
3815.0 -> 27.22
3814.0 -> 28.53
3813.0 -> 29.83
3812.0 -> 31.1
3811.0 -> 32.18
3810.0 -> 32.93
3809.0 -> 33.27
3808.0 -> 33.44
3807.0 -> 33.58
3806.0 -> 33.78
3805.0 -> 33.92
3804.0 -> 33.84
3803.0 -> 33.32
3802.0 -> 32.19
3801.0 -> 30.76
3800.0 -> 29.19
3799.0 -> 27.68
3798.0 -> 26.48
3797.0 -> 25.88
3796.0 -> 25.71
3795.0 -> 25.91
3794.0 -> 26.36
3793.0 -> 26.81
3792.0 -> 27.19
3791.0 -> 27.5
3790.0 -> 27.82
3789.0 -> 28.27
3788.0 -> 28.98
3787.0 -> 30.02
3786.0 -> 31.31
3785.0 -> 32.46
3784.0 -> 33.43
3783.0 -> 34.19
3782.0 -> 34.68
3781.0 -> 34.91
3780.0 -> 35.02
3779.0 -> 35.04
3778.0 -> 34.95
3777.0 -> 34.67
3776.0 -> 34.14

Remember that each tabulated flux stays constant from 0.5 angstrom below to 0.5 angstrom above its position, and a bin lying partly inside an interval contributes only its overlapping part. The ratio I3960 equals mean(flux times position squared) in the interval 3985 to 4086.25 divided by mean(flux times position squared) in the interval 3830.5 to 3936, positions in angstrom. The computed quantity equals 1.6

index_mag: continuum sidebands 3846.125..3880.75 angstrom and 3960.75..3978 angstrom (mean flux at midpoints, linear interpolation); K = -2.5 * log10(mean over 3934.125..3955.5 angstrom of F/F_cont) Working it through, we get -0.17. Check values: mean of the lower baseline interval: 28.7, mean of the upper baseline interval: 18.7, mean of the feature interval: 24.3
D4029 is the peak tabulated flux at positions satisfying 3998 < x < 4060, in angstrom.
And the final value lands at 41.66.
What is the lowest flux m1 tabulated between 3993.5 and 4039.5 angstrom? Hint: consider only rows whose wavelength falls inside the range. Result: 36.75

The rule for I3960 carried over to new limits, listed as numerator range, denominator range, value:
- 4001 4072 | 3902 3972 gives 1.71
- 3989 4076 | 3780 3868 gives 1.62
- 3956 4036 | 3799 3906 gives 1.35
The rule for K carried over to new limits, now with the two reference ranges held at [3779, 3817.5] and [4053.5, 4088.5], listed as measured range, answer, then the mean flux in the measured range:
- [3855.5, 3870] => 0.14 mag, 28.5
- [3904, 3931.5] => 0.23 mag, 27.5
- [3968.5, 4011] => 0.10 mag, 33.3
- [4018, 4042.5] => -0.08 mag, 40.4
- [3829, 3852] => 0.35 mag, 22.9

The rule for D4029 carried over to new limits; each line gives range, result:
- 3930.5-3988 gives 37.14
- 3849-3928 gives 33.28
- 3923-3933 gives 26.57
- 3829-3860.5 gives 30.63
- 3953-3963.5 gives 32.69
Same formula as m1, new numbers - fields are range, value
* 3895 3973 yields 9.394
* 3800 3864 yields 16.59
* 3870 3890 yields 22.59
